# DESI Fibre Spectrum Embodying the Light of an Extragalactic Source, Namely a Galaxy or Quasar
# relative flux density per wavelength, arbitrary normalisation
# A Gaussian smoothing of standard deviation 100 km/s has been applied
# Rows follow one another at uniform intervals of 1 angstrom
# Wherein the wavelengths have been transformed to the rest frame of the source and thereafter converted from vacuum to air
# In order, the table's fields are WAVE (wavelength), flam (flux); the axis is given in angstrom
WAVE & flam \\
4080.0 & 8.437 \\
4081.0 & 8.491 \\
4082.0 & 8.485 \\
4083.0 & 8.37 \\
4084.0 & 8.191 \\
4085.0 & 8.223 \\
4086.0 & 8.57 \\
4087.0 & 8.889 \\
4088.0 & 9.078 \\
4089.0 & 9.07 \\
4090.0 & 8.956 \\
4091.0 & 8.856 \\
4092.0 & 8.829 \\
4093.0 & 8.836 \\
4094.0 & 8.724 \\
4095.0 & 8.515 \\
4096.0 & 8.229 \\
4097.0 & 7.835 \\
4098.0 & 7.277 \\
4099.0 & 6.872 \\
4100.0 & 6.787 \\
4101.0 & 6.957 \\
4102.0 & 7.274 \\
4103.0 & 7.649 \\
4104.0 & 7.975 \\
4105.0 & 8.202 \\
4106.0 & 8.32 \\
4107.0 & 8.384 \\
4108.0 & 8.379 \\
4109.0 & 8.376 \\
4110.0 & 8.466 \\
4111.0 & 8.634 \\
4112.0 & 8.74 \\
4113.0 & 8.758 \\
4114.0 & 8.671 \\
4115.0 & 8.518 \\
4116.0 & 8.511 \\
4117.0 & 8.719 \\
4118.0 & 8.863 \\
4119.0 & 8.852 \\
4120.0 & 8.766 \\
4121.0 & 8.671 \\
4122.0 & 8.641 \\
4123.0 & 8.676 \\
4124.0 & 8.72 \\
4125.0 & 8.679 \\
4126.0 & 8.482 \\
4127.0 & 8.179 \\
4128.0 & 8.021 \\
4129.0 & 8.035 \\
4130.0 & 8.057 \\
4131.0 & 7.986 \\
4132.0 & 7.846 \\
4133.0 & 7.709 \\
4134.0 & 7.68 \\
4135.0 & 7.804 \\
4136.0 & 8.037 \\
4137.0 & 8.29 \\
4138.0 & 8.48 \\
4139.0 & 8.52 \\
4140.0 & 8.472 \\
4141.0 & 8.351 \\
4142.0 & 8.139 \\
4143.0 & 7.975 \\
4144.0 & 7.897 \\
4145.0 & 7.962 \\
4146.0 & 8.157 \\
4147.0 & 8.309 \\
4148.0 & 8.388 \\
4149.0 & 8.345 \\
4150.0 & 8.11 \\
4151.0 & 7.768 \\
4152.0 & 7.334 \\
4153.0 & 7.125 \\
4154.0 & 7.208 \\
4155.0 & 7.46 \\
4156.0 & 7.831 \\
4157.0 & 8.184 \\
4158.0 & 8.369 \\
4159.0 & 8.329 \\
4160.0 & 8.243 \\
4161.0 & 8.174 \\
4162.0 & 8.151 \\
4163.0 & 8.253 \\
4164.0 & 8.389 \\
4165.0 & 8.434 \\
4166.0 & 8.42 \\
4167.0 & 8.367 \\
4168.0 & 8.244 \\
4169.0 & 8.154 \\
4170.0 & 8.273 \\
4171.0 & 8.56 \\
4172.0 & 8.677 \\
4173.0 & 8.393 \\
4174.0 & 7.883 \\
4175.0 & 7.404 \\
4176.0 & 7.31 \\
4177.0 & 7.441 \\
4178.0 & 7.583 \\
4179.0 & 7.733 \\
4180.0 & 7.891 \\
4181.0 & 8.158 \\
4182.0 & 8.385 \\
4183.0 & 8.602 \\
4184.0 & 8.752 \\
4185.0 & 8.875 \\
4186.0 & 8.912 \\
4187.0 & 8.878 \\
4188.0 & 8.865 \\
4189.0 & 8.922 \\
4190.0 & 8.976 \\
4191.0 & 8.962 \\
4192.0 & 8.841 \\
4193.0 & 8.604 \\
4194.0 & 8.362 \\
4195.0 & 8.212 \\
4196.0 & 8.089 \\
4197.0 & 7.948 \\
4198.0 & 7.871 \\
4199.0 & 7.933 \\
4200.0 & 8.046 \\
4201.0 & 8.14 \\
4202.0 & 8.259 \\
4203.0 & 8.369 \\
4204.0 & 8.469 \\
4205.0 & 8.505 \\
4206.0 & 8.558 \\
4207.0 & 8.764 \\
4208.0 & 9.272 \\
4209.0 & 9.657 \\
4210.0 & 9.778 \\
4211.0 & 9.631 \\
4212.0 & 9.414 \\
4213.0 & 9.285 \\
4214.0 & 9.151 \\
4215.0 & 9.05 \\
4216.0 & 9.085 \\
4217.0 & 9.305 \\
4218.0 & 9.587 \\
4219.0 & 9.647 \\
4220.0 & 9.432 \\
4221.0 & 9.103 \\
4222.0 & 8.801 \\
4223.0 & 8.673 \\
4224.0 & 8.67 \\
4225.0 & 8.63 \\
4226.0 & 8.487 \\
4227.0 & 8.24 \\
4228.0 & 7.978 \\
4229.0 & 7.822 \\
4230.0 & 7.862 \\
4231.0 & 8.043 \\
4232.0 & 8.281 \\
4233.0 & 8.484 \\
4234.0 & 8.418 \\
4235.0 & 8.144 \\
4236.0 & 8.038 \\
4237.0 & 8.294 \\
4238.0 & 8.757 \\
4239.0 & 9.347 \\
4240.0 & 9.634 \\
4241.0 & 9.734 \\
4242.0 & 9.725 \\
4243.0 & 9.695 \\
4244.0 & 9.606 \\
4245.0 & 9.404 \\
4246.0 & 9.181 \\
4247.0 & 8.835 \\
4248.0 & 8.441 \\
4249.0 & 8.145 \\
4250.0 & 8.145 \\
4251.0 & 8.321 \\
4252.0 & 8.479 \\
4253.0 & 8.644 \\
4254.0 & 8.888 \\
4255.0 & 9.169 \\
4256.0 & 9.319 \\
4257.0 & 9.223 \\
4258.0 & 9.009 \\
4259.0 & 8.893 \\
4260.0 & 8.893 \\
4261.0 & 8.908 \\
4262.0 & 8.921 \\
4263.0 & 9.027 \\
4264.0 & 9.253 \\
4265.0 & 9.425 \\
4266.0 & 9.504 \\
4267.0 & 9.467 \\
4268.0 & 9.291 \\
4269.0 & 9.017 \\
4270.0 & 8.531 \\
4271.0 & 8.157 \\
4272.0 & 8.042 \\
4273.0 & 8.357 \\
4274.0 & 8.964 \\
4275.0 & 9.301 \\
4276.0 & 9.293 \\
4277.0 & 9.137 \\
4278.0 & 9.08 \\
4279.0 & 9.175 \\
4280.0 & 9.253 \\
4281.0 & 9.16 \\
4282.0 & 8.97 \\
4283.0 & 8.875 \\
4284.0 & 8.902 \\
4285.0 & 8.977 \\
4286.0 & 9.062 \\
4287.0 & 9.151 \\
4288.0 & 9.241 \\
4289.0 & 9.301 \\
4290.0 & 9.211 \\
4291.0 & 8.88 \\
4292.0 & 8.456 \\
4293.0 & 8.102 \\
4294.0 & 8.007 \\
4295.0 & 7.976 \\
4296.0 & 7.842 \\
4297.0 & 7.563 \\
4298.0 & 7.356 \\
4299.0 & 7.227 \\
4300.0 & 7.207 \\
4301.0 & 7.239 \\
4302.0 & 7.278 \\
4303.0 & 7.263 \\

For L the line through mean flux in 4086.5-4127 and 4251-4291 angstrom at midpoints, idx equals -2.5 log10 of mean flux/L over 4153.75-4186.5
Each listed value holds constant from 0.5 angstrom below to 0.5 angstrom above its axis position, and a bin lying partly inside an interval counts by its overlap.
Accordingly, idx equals 0.06 mag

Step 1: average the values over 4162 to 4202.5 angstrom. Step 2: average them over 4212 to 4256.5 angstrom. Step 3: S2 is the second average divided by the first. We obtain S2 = 1.06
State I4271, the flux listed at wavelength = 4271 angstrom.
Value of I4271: 8.157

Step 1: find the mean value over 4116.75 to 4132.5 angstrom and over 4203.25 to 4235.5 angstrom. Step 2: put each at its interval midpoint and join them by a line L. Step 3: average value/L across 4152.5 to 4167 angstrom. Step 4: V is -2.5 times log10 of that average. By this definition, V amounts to 0.07 mag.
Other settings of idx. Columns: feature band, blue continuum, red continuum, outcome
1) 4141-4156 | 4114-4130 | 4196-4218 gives 0.10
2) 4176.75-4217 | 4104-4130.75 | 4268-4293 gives 0.01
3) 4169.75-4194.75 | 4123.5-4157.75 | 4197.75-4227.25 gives 0.02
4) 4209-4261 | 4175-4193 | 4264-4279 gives -0.02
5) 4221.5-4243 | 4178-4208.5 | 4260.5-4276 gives 0.01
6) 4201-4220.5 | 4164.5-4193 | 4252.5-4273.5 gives -0.06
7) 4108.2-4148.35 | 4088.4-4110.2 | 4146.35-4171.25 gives -0.03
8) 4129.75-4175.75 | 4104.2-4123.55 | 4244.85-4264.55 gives 0.07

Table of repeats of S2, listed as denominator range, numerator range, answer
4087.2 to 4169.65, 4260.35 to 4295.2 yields 1.09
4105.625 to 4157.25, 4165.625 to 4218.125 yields 1.04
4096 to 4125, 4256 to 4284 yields 1.09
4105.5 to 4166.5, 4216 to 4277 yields 1.07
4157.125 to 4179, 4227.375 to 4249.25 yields 1.07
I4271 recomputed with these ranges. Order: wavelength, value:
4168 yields 8.244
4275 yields 9.301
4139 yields 8.52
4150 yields 8.11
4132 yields 7.846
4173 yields 8.393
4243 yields 9.695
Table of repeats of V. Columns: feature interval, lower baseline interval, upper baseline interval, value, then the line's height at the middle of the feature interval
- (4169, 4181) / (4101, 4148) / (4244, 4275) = 0.07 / 8.51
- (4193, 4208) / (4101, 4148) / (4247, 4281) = 0.04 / 8.62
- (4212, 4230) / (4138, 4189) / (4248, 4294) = -0.04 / 8.56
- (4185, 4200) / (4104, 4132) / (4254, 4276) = 0.03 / 8.73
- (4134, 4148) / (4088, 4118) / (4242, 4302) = 0.03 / 8.39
